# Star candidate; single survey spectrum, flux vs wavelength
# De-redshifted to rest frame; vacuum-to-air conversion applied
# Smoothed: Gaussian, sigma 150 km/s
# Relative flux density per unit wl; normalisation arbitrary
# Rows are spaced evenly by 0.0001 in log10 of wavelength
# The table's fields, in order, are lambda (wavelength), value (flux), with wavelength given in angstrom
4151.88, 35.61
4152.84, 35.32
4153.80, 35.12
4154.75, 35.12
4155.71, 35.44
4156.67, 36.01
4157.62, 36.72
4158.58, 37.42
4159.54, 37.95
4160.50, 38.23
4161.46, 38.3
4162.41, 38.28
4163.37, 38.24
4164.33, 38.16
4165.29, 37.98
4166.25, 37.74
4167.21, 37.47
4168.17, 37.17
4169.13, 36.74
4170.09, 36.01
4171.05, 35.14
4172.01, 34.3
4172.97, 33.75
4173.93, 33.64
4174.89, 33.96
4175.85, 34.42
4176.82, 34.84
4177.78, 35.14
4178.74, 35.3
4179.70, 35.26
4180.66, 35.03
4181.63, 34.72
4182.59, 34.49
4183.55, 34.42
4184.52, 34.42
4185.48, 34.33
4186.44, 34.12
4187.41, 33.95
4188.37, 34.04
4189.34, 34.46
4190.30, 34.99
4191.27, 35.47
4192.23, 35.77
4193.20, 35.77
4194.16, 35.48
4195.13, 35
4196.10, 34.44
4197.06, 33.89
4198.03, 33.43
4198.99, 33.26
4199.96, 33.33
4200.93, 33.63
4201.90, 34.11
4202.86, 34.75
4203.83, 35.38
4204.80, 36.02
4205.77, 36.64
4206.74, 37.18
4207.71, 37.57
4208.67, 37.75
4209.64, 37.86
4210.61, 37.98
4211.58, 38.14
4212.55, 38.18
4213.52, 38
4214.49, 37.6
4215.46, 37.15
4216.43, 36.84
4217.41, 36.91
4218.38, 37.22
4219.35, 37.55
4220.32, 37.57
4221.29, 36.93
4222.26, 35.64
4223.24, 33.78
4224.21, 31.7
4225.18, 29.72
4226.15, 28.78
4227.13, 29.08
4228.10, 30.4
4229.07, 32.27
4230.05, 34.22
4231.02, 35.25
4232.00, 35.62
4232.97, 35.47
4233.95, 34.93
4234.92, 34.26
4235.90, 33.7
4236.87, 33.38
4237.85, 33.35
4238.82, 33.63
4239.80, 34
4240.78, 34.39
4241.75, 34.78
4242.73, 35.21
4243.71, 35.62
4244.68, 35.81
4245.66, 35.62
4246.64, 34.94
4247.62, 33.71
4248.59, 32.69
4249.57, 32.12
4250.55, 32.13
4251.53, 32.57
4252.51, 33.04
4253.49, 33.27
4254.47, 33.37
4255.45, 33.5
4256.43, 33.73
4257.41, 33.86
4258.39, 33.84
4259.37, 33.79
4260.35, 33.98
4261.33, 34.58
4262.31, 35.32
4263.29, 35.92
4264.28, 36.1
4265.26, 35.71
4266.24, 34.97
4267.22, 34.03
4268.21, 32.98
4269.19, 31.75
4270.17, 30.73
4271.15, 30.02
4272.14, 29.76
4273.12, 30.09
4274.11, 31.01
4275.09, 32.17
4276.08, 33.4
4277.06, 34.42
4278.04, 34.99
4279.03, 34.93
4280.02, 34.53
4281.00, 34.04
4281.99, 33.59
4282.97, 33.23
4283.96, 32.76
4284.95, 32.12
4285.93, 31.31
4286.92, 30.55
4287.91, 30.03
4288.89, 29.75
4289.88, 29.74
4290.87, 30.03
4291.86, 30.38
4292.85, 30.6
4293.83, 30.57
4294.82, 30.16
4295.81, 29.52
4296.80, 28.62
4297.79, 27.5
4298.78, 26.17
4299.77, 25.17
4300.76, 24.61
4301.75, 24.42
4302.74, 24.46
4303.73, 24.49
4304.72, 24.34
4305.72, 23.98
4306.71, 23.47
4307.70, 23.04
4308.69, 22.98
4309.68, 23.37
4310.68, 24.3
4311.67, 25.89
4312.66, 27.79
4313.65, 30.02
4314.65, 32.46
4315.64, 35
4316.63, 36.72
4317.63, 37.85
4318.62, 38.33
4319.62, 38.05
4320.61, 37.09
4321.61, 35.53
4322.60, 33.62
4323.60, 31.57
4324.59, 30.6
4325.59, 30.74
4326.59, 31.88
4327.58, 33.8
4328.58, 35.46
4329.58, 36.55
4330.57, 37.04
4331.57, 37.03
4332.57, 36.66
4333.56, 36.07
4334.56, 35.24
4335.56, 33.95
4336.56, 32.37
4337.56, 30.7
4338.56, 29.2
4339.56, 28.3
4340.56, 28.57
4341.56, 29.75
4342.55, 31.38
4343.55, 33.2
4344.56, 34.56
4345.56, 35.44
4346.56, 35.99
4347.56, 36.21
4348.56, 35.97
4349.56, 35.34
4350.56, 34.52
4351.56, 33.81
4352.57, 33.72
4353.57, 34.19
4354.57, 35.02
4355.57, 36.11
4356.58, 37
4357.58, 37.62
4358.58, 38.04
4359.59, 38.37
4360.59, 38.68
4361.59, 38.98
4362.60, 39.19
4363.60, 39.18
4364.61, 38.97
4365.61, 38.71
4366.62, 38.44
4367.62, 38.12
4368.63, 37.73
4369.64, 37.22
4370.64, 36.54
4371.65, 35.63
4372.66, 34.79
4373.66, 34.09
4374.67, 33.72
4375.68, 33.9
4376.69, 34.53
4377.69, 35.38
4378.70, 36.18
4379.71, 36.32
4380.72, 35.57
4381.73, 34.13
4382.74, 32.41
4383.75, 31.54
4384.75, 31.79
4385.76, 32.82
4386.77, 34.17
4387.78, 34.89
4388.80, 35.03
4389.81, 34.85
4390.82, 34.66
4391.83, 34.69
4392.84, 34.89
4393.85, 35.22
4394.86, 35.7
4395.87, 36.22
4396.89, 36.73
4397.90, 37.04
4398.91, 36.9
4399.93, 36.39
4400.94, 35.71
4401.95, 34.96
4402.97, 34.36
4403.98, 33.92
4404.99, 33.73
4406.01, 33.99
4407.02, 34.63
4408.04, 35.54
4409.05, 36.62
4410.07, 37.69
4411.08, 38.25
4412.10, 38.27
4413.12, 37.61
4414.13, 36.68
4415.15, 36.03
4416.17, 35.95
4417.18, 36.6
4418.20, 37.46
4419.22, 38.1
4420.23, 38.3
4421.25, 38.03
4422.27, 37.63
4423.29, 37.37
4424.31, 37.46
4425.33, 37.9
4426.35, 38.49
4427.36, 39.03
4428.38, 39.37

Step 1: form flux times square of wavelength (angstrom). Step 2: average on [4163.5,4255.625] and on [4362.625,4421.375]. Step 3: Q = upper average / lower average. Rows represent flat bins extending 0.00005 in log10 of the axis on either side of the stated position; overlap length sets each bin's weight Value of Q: 1.1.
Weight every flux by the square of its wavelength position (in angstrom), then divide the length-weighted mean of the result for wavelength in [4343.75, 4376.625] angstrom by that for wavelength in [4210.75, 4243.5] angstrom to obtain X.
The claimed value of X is 1.11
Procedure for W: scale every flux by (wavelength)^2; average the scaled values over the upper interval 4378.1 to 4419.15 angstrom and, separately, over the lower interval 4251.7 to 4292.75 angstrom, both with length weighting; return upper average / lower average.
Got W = 1.14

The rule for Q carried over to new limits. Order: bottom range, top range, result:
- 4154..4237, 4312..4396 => 1.06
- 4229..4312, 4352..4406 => 1.19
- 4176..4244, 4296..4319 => 0.83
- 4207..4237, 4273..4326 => 0.89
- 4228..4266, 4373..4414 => 1.10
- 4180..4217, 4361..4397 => 1.09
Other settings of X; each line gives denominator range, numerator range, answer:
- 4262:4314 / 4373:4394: 1.20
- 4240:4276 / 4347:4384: 1.13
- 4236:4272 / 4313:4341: 1.04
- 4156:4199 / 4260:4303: 0.93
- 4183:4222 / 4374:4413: 1.07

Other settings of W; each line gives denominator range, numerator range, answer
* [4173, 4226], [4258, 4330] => 0.92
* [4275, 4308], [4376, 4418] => 1.26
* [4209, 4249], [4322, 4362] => 1.04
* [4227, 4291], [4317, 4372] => 1.10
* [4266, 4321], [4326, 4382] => 1.20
